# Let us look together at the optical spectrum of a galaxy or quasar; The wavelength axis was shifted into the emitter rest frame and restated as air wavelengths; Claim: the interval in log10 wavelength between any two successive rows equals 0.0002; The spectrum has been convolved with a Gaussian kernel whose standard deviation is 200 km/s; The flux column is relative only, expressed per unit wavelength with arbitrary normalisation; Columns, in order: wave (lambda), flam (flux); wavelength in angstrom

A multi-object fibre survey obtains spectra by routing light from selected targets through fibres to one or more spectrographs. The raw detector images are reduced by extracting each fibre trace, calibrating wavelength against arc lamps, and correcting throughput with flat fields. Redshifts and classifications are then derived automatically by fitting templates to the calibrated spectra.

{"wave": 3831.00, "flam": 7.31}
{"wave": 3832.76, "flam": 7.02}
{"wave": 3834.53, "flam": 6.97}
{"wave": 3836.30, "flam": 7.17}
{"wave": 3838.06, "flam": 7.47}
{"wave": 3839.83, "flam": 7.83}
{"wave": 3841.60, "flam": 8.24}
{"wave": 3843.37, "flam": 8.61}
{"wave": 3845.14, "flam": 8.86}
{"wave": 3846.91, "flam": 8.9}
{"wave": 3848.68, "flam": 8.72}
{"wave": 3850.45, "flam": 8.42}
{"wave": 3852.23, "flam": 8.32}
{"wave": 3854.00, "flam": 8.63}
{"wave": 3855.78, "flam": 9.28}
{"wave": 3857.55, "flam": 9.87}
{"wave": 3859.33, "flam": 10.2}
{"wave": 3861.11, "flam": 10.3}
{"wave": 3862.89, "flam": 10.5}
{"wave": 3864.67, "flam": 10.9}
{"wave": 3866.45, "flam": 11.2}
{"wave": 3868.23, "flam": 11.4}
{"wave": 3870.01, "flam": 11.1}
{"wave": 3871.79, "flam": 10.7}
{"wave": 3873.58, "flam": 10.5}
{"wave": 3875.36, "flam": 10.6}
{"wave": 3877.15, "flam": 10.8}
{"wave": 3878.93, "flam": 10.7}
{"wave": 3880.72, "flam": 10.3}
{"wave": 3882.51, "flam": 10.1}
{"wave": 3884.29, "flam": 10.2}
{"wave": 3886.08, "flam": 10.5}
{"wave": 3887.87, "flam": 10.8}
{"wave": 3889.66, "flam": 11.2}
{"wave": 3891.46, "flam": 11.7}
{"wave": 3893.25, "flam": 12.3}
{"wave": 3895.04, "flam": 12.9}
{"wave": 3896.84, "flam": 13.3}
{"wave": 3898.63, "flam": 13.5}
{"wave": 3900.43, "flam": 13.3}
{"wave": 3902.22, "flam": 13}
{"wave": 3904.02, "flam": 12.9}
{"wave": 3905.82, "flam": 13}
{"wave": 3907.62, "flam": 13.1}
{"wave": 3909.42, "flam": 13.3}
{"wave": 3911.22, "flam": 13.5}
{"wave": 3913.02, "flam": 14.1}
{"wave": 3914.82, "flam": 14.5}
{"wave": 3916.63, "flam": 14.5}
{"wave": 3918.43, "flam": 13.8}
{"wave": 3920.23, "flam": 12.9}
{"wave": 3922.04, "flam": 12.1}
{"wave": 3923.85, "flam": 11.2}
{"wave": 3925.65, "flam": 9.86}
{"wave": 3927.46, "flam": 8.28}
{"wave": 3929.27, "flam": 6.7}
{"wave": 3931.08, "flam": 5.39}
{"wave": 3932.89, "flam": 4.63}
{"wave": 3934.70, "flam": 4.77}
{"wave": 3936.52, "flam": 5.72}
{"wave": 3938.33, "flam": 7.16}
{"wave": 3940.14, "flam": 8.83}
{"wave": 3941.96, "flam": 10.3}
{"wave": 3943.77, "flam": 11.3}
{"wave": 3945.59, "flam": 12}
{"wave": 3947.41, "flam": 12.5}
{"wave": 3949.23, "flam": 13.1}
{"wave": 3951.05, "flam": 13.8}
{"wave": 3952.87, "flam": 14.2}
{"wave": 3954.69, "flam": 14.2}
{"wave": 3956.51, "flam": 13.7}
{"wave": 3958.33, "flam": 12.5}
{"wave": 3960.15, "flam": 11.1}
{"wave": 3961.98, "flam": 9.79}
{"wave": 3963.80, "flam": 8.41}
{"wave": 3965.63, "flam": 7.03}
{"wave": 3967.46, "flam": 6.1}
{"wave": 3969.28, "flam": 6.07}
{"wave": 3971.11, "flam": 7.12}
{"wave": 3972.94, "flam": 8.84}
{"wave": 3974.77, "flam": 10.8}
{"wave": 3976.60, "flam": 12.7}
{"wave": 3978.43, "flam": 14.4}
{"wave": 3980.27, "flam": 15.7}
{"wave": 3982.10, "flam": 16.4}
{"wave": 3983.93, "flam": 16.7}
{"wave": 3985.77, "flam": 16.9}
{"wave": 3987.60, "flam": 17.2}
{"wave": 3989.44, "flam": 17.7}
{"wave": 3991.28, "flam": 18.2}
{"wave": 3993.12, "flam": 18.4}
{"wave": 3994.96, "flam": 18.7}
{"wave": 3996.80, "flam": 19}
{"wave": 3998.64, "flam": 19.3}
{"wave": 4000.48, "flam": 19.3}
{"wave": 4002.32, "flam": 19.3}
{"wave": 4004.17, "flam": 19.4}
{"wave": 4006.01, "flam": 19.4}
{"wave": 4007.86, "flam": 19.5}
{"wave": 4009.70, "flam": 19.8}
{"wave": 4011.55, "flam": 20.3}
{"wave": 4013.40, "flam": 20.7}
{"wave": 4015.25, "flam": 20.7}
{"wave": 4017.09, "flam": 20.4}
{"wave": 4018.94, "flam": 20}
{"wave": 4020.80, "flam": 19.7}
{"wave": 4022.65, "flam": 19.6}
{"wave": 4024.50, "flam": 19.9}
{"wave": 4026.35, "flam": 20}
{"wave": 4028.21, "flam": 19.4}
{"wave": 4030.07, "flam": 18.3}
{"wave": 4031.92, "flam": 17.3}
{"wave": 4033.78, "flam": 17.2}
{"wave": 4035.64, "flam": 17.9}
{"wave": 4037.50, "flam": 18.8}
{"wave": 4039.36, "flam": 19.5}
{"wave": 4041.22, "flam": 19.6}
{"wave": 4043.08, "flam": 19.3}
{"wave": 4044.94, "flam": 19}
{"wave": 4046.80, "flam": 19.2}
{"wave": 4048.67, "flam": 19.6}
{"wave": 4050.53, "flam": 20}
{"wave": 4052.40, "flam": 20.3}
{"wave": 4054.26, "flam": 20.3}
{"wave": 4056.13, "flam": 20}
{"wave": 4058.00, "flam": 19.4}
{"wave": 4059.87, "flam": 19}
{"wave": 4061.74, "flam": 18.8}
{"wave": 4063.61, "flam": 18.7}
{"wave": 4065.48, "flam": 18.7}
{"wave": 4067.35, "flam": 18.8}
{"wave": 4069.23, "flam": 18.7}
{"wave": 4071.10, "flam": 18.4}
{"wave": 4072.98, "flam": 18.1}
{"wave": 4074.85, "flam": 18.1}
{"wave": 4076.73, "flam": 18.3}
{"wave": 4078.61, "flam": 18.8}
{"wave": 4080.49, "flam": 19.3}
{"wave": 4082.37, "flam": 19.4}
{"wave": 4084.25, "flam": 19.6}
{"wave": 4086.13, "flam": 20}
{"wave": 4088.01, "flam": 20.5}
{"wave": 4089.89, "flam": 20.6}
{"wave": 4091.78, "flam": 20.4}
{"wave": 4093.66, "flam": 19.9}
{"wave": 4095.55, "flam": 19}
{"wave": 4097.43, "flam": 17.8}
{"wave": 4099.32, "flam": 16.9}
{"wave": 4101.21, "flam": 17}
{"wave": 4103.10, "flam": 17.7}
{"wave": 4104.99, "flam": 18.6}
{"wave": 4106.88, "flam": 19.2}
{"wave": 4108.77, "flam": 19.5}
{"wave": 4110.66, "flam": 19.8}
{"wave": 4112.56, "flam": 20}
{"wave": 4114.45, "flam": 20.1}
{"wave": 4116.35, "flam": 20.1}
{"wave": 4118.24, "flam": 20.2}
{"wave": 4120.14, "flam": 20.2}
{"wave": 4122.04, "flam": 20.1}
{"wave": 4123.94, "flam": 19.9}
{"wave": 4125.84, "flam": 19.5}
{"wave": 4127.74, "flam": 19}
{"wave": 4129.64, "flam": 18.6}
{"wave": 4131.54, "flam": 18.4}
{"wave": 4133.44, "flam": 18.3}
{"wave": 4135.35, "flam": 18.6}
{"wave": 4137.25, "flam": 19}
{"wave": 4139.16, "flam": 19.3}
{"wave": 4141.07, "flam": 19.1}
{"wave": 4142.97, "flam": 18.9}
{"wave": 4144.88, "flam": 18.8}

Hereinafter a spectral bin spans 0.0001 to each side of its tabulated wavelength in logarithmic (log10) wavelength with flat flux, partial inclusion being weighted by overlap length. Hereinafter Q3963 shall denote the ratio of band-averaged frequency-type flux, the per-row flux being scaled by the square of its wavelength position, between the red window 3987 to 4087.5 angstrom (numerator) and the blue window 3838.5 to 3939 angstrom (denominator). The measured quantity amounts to 2.0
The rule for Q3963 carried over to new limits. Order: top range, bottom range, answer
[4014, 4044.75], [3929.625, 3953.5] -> 2.14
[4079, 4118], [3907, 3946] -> 2.04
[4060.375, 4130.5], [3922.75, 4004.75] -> 1.65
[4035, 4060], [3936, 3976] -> 1.98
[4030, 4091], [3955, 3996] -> 1.53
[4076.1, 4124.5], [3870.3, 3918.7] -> 1.76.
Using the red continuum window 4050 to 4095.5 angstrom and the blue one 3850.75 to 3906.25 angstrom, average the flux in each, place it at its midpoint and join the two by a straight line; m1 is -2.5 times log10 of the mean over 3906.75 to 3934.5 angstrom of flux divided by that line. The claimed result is 0.16 mag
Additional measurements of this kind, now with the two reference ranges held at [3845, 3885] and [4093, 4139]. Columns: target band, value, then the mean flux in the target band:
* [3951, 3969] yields 0.237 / 10.8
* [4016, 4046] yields -0.195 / 19.1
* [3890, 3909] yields -0.141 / 12.9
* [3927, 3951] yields 0.416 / 8.71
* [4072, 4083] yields -0.057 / 18.6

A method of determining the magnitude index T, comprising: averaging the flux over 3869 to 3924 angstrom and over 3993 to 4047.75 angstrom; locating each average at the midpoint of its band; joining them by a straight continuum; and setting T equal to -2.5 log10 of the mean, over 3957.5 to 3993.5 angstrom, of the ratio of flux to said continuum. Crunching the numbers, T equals 0.32 mag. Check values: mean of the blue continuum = 12.2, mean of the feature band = 12.5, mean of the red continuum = 19.3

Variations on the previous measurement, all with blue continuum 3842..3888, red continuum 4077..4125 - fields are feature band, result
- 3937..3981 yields 0.26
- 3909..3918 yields -0.18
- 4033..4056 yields -0.13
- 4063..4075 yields -0.03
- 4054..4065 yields -0.09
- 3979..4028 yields -0.22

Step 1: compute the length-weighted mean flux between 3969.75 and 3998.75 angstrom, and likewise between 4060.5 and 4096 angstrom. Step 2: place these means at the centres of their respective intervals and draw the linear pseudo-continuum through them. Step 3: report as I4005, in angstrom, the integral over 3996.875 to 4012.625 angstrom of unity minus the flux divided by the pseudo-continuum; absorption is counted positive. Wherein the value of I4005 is -3.33 angstrom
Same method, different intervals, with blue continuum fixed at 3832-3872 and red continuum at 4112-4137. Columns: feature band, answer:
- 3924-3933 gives 3.4 angstrom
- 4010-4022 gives -3.8 angstrom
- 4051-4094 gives -4.5 angstrom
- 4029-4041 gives -1.6 angstrom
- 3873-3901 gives -2.5 angstrom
